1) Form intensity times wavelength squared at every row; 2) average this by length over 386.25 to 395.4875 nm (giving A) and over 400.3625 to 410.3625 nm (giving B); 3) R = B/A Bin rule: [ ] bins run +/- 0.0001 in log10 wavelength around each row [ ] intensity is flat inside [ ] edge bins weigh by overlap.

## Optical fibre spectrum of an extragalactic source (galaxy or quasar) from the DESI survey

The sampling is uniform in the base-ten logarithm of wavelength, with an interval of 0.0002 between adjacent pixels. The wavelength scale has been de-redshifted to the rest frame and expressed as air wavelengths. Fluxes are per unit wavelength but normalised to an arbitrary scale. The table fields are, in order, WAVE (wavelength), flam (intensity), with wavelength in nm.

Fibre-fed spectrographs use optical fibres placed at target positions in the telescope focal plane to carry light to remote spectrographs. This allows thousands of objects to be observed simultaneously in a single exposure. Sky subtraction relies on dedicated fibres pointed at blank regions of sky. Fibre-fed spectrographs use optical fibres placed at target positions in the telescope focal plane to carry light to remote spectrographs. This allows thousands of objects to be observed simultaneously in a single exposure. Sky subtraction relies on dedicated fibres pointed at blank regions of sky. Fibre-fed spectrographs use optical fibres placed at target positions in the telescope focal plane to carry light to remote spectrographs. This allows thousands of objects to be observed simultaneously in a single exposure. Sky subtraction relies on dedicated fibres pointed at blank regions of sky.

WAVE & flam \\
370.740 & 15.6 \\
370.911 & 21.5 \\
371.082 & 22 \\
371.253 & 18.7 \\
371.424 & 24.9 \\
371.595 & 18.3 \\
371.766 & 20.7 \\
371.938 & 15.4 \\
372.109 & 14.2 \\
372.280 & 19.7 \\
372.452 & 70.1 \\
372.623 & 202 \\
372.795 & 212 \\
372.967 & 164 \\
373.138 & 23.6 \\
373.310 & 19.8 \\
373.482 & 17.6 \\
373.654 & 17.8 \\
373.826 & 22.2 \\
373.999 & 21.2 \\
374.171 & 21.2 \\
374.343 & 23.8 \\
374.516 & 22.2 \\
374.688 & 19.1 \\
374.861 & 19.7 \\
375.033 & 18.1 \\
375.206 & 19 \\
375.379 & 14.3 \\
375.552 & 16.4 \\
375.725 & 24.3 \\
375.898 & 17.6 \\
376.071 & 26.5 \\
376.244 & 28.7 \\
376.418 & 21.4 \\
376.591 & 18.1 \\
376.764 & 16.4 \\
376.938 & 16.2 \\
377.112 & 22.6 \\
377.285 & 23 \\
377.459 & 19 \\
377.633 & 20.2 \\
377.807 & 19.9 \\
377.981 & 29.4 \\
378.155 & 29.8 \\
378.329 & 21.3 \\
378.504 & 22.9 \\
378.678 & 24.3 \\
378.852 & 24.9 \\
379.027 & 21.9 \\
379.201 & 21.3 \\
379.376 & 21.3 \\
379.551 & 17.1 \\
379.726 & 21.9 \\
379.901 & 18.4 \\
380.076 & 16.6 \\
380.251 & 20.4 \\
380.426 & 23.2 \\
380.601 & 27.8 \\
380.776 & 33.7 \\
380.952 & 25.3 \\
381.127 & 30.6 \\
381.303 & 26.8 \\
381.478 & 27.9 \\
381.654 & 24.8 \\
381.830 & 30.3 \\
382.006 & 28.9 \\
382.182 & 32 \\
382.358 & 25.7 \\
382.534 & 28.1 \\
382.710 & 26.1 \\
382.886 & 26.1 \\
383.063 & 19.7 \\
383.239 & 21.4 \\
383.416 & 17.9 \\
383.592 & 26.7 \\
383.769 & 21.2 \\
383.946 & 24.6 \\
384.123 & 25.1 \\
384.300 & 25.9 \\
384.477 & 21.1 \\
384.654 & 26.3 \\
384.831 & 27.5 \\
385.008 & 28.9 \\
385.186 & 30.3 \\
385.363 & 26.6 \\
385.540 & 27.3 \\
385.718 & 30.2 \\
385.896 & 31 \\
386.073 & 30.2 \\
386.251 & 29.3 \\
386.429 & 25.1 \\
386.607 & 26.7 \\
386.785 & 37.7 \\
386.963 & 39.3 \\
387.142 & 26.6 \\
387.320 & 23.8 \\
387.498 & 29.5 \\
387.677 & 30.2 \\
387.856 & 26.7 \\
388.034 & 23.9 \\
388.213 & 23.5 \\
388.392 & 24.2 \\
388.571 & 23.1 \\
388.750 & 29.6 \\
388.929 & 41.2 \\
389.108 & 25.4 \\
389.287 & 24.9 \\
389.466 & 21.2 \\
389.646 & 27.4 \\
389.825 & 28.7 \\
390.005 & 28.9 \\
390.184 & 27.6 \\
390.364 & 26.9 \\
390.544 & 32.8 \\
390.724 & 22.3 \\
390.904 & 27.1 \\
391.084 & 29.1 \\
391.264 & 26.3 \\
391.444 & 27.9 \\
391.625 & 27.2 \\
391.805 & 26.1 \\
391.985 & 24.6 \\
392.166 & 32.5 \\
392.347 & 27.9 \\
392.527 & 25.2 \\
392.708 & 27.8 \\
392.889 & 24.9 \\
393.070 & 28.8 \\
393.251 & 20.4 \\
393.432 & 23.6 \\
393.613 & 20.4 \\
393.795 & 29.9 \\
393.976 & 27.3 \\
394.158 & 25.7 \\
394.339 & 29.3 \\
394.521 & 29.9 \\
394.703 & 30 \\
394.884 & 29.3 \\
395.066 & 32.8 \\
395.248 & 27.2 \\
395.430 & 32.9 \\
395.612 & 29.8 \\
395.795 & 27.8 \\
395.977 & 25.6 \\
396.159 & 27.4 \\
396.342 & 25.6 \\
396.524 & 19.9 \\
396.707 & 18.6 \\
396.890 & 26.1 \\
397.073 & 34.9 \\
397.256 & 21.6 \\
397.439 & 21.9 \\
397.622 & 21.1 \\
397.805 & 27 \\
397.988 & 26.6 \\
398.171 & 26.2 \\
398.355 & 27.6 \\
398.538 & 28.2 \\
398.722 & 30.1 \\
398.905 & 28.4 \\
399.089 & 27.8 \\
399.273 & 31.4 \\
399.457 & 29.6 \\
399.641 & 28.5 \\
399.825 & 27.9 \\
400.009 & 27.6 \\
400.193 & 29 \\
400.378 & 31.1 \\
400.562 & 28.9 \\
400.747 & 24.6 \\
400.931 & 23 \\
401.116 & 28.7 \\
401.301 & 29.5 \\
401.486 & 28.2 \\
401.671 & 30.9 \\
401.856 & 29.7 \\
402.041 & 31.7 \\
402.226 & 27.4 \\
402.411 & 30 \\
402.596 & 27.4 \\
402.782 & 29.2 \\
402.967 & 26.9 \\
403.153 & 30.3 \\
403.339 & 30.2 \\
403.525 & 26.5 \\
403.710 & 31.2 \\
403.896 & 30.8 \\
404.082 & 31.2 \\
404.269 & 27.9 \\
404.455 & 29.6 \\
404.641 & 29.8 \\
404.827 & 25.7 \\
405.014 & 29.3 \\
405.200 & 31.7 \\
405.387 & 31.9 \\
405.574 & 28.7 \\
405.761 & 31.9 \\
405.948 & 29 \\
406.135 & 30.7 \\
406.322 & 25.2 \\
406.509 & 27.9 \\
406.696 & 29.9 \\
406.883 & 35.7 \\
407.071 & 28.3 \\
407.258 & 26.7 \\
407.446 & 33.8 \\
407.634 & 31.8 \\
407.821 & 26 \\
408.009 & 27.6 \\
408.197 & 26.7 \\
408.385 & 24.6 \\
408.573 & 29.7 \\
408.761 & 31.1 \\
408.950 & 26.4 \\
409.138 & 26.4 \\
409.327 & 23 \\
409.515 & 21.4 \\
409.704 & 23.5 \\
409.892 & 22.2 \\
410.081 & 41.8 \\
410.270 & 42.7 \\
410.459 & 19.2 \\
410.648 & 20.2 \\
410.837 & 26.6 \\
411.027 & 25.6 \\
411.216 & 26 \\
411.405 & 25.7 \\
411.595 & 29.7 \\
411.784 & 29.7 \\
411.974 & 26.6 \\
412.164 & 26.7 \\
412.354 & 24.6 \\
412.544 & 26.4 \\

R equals 1.13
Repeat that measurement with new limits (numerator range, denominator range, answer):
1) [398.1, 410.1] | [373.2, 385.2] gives 1.41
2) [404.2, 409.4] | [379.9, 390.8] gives 1.20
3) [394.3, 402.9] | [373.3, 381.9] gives 1.40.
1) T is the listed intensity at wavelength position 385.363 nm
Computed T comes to 26.6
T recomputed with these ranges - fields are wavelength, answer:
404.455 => 29.6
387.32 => 23.8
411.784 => 29.7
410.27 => 42.7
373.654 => 17.8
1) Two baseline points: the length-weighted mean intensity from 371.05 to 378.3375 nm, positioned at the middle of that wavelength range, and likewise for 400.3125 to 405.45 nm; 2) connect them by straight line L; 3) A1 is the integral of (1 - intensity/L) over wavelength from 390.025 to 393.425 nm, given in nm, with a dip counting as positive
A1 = 0.44 nm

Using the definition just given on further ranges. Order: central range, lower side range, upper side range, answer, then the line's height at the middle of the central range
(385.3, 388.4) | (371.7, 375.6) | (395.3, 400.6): 0.576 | 35.1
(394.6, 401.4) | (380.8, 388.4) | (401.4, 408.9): 0.266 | 28.5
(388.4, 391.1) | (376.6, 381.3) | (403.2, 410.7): -0.279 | 25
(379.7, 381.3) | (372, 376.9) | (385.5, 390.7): 0.474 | 34.8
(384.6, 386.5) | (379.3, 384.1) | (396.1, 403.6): -0.246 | 25.2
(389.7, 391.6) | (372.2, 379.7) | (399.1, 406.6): 0.216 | 31.3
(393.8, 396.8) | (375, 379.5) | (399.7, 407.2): -0.088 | 26.7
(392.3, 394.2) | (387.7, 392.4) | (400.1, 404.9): 0.142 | 27.6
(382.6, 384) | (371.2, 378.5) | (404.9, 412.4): 0.409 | 32.5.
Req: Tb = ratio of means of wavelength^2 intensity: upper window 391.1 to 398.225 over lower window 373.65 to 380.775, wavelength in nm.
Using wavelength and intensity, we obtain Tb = 1.36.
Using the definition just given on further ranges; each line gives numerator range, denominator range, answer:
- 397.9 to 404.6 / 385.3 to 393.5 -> 1.10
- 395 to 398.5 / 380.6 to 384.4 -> 1.08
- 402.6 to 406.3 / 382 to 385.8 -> 1.27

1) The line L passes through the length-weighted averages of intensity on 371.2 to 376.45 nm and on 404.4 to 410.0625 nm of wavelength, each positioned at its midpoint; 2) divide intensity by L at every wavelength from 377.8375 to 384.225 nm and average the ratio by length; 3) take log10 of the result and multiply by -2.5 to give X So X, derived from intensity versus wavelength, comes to 0.431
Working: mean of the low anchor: 38.8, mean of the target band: 24.6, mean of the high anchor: 28.4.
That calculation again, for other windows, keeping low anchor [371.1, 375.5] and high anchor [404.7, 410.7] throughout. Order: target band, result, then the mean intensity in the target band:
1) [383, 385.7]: 0.45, 24.9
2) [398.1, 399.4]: 0.12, 28.6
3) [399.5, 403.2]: 0.09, 28.5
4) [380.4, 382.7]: 0.34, 28.2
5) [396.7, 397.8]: 0.30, 24.7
